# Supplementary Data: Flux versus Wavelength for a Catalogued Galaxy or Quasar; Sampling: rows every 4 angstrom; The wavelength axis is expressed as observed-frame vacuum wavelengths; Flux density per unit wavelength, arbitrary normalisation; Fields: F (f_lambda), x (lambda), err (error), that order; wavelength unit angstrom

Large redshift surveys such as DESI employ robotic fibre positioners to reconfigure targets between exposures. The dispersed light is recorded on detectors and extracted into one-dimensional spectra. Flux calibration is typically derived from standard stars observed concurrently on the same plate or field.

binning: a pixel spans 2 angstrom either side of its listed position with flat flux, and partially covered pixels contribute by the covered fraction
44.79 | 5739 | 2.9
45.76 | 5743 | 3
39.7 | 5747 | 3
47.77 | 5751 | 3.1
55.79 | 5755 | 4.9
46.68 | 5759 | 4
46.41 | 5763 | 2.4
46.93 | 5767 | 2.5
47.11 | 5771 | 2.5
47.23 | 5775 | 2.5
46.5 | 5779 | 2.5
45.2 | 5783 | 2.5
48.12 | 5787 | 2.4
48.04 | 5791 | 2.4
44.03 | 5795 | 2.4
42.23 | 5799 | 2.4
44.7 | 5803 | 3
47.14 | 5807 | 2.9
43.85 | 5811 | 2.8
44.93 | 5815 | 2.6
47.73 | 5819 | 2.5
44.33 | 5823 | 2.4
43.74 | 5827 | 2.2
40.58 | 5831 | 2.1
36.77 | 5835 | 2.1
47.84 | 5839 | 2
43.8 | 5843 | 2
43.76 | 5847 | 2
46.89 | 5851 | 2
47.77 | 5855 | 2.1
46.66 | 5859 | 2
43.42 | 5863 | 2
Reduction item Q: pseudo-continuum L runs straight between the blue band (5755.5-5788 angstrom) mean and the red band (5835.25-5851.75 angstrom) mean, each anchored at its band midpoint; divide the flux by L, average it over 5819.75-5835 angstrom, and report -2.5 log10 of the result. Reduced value 0.07 mag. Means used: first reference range 47.1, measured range 42.5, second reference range 44.5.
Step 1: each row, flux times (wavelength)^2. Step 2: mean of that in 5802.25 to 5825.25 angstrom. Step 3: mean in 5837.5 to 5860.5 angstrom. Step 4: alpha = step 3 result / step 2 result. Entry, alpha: 1.03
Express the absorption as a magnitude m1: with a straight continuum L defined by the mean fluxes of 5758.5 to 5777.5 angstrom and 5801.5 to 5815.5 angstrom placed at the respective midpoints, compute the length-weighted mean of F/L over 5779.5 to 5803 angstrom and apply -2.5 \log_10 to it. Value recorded 0.010 mag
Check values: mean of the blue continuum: 46.9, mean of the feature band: 45.5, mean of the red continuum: 45.2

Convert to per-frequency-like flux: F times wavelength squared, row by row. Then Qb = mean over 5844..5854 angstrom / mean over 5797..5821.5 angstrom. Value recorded 1.02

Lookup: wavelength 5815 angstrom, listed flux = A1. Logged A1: 44.93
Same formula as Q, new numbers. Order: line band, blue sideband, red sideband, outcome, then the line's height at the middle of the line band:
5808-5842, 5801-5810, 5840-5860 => 0.05 mag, 45.8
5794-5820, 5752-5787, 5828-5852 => 0.01 mag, 45.3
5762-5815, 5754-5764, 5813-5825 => 0.04 mag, 47.5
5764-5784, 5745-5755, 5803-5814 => -0.02 mag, 45.8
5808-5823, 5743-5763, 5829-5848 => -0.04 mag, 43.8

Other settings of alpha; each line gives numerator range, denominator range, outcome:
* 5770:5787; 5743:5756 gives 1.01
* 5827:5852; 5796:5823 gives 0.97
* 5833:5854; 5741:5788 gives 0.96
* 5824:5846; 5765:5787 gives 0.93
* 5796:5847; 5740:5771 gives 0.96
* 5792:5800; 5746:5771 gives 0.94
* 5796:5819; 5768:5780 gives 0.97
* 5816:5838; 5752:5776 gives 0.91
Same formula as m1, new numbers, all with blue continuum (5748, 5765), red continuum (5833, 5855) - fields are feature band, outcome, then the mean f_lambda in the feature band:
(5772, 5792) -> 0.008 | 47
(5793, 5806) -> 0.060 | 43.9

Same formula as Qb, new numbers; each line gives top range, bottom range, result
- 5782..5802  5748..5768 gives 0.95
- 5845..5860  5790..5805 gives 1.06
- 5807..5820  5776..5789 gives 0.99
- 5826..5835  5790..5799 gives 0.92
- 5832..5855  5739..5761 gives 0.97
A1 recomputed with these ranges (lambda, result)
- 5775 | 47.23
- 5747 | 39.7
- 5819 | 47.73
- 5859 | 46.66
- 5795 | 44.03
